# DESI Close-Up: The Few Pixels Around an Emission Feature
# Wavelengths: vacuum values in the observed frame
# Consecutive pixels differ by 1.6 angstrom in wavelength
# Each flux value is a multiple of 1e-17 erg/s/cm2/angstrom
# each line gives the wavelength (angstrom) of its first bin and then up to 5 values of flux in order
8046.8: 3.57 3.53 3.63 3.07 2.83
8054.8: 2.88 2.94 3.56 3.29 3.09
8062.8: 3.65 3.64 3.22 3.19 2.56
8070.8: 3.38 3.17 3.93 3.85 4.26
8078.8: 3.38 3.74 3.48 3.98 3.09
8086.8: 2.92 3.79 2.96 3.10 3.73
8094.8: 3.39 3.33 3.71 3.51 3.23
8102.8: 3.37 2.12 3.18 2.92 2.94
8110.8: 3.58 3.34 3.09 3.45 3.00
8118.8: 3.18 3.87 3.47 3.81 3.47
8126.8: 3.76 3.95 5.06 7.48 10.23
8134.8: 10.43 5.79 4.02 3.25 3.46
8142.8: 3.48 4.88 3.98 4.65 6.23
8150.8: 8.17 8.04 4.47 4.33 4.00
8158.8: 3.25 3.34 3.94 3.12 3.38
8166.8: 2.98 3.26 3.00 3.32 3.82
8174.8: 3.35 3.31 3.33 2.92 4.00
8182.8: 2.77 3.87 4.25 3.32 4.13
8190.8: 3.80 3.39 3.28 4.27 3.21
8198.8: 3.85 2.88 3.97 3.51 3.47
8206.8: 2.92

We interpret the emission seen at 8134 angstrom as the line [S II]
